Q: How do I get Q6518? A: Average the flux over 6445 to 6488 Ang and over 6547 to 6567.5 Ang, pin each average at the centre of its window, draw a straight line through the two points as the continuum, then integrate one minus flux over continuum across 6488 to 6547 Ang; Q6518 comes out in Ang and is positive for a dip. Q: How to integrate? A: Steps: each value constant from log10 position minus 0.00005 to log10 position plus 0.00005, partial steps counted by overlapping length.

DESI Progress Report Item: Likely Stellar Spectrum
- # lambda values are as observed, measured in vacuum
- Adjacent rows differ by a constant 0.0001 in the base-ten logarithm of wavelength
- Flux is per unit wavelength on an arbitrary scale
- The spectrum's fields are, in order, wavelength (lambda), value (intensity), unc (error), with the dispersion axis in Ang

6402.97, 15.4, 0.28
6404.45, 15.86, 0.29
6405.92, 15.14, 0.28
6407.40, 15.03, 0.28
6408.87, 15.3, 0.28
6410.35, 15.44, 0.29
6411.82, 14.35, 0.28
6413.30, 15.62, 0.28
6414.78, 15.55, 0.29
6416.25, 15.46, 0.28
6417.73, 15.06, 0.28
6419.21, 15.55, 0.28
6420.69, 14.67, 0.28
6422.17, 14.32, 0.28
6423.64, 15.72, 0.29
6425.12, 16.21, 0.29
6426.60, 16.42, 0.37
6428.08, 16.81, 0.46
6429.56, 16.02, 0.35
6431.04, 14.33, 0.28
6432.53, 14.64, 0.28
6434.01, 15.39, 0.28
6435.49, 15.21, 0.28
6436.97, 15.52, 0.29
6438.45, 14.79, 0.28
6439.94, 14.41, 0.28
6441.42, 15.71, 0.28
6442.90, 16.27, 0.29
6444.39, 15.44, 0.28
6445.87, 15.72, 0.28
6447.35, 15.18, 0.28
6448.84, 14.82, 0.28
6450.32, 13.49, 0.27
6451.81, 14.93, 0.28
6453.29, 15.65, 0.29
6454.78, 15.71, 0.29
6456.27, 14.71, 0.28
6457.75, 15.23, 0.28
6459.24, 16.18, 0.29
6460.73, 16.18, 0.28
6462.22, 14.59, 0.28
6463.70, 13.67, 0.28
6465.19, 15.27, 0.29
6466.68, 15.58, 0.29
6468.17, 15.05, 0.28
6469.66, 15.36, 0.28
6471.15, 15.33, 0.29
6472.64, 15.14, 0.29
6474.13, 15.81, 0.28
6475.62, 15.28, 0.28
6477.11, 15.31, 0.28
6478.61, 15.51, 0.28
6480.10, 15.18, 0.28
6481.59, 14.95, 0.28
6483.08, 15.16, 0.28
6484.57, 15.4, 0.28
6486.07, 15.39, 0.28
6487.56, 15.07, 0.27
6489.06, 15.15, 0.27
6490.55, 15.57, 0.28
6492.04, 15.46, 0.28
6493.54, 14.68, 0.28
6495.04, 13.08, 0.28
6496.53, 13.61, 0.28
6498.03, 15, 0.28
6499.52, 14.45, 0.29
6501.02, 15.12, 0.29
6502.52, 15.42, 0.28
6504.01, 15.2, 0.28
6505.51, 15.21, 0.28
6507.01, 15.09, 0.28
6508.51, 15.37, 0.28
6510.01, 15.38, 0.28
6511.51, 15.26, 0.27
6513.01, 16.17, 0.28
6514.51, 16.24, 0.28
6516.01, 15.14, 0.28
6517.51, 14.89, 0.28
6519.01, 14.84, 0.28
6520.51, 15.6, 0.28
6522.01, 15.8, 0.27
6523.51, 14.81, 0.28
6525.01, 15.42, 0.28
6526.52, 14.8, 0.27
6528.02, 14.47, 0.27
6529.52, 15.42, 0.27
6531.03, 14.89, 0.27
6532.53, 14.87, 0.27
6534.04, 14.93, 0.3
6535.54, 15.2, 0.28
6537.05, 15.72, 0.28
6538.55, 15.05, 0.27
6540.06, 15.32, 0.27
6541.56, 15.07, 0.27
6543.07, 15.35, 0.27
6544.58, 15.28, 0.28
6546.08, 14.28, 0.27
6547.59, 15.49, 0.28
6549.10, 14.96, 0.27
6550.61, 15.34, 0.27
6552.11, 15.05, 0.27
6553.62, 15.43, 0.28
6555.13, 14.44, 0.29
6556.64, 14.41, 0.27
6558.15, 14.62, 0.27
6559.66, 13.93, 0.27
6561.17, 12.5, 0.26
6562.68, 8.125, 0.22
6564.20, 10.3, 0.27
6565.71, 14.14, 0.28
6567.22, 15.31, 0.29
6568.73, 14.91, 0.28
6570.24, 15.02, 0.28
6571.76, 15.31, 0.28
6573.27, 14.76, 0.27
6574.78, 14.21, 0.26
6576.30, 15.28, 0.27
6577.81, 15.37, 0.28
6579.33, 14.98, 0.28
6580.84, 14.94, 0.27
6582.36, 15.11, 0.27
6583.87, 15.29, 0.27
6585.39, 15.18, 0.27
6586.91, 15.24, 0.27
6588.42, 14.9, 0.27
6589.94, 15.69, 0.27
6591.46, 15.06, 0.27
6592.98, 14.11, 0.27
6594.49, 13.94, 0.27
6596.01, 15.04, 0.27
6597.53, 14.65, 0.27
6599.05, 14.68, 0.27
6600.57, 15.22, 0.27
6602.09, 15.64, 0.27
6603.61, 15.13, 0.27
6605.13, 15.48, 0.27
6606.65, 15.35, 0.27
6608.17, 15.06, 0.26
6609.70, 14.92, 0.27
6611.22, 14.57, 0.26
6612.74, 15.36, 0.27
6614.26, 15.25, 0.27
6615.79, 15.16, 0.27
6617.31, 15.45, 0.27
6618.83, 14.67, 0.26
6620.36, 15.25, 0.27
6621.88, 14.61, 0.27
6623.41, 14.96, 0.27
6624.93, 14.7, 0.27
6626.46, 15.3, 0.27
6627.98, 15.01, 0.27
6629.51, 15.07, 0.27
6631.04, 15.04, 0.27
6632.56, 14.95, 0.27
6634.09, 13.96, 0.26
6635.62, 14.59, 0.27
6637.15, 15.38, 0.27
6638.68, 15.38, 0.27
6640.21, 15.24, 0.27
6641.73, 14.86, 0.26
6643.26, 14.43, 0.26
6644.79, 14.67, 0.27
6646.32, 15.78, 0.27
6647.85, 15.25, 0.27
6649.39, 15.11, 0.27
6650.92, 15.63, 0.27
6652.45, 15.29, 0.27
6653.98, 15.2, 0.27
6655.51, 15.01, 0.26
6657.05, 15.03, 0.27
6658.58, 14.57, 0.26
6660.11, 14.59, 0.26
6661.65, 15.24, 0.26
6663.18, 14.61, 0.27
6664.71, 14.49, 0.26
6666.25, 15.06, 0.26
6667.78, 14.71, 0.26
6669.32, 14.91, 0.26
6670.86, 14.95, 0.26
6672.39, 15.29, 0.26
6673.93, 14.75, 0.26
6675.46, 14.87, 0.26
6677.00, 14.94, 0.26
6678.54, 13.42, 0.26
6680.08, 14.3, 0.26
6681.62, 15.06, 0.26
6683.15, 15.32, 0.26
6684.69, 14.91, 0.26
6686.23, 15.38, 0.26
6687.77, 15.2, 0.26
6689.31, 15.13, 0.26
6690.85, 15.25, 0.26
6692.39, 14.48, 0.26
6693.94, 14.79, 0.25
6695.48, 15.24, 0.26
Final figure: -2.8 Ang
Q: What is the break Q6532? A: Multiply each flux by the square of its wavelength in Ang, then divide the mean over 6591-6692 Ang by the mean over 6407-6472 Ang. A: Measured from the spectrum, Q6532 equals 1.04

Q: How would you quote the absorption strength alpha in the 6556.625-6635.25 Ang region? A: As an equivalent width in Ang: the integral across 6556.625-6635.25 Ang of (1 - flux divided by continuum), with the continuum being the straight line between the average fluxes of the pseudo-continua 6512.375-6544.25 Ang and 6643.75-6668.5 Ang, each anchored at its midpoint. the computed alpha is 2.3 Ang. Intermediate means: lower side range 15.2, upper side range 15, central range 14.7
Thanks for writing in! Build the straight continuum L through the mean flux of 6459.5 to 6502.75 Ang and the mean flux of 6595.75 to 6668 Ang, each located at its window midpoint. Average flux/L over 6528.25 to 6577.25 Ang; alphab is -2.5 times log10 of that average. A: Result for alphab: 0.038 mag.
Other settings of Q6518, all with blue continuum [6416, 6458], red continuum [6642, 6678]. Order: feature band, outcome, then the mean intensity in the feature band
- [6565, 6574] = 0.1 Ang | 14.9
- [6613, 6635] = 0.1 Ang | 15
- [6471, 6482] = -0.1 Ang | 15.3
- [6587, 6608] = 0.1 Ang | 15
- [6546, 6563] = 1.0 Ang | 14.2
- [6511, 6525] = -0.2 Ang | 15.4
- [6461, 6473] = 0.2 Ang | 15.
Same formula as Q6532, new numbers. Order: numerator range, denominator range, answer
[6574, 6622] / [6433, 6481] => 1.03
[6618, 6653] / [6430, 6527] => 1.04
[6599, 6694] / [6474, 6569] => 1.05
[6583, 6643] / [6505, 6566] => 1.04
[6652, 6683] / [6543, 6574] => 1.08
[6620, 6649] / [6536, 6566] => 1.08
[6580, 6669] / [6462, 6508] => 1.04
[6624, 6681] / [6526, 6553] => 1.02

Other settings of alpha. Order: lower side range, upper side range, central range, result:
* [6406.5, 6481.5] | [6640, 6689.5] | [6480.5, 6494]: 0.00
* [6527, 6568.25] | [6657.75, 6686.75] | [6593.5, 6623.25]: -0.80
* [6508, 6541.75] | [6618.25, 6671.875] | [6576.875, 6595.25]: 0.14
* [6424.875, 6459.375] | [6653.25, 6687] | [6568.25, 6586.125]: 0.02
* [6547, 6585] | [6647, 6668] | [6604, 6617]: -0.42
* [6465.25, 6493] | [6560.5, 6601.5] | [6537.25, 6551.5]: -0.39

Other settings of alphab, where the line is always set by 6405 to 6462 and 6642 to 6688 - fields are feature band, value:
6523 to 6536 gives 0.013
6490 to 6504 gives 0.035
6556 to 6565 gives 0.224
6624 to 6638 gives 0.007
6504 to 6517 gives -0.018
